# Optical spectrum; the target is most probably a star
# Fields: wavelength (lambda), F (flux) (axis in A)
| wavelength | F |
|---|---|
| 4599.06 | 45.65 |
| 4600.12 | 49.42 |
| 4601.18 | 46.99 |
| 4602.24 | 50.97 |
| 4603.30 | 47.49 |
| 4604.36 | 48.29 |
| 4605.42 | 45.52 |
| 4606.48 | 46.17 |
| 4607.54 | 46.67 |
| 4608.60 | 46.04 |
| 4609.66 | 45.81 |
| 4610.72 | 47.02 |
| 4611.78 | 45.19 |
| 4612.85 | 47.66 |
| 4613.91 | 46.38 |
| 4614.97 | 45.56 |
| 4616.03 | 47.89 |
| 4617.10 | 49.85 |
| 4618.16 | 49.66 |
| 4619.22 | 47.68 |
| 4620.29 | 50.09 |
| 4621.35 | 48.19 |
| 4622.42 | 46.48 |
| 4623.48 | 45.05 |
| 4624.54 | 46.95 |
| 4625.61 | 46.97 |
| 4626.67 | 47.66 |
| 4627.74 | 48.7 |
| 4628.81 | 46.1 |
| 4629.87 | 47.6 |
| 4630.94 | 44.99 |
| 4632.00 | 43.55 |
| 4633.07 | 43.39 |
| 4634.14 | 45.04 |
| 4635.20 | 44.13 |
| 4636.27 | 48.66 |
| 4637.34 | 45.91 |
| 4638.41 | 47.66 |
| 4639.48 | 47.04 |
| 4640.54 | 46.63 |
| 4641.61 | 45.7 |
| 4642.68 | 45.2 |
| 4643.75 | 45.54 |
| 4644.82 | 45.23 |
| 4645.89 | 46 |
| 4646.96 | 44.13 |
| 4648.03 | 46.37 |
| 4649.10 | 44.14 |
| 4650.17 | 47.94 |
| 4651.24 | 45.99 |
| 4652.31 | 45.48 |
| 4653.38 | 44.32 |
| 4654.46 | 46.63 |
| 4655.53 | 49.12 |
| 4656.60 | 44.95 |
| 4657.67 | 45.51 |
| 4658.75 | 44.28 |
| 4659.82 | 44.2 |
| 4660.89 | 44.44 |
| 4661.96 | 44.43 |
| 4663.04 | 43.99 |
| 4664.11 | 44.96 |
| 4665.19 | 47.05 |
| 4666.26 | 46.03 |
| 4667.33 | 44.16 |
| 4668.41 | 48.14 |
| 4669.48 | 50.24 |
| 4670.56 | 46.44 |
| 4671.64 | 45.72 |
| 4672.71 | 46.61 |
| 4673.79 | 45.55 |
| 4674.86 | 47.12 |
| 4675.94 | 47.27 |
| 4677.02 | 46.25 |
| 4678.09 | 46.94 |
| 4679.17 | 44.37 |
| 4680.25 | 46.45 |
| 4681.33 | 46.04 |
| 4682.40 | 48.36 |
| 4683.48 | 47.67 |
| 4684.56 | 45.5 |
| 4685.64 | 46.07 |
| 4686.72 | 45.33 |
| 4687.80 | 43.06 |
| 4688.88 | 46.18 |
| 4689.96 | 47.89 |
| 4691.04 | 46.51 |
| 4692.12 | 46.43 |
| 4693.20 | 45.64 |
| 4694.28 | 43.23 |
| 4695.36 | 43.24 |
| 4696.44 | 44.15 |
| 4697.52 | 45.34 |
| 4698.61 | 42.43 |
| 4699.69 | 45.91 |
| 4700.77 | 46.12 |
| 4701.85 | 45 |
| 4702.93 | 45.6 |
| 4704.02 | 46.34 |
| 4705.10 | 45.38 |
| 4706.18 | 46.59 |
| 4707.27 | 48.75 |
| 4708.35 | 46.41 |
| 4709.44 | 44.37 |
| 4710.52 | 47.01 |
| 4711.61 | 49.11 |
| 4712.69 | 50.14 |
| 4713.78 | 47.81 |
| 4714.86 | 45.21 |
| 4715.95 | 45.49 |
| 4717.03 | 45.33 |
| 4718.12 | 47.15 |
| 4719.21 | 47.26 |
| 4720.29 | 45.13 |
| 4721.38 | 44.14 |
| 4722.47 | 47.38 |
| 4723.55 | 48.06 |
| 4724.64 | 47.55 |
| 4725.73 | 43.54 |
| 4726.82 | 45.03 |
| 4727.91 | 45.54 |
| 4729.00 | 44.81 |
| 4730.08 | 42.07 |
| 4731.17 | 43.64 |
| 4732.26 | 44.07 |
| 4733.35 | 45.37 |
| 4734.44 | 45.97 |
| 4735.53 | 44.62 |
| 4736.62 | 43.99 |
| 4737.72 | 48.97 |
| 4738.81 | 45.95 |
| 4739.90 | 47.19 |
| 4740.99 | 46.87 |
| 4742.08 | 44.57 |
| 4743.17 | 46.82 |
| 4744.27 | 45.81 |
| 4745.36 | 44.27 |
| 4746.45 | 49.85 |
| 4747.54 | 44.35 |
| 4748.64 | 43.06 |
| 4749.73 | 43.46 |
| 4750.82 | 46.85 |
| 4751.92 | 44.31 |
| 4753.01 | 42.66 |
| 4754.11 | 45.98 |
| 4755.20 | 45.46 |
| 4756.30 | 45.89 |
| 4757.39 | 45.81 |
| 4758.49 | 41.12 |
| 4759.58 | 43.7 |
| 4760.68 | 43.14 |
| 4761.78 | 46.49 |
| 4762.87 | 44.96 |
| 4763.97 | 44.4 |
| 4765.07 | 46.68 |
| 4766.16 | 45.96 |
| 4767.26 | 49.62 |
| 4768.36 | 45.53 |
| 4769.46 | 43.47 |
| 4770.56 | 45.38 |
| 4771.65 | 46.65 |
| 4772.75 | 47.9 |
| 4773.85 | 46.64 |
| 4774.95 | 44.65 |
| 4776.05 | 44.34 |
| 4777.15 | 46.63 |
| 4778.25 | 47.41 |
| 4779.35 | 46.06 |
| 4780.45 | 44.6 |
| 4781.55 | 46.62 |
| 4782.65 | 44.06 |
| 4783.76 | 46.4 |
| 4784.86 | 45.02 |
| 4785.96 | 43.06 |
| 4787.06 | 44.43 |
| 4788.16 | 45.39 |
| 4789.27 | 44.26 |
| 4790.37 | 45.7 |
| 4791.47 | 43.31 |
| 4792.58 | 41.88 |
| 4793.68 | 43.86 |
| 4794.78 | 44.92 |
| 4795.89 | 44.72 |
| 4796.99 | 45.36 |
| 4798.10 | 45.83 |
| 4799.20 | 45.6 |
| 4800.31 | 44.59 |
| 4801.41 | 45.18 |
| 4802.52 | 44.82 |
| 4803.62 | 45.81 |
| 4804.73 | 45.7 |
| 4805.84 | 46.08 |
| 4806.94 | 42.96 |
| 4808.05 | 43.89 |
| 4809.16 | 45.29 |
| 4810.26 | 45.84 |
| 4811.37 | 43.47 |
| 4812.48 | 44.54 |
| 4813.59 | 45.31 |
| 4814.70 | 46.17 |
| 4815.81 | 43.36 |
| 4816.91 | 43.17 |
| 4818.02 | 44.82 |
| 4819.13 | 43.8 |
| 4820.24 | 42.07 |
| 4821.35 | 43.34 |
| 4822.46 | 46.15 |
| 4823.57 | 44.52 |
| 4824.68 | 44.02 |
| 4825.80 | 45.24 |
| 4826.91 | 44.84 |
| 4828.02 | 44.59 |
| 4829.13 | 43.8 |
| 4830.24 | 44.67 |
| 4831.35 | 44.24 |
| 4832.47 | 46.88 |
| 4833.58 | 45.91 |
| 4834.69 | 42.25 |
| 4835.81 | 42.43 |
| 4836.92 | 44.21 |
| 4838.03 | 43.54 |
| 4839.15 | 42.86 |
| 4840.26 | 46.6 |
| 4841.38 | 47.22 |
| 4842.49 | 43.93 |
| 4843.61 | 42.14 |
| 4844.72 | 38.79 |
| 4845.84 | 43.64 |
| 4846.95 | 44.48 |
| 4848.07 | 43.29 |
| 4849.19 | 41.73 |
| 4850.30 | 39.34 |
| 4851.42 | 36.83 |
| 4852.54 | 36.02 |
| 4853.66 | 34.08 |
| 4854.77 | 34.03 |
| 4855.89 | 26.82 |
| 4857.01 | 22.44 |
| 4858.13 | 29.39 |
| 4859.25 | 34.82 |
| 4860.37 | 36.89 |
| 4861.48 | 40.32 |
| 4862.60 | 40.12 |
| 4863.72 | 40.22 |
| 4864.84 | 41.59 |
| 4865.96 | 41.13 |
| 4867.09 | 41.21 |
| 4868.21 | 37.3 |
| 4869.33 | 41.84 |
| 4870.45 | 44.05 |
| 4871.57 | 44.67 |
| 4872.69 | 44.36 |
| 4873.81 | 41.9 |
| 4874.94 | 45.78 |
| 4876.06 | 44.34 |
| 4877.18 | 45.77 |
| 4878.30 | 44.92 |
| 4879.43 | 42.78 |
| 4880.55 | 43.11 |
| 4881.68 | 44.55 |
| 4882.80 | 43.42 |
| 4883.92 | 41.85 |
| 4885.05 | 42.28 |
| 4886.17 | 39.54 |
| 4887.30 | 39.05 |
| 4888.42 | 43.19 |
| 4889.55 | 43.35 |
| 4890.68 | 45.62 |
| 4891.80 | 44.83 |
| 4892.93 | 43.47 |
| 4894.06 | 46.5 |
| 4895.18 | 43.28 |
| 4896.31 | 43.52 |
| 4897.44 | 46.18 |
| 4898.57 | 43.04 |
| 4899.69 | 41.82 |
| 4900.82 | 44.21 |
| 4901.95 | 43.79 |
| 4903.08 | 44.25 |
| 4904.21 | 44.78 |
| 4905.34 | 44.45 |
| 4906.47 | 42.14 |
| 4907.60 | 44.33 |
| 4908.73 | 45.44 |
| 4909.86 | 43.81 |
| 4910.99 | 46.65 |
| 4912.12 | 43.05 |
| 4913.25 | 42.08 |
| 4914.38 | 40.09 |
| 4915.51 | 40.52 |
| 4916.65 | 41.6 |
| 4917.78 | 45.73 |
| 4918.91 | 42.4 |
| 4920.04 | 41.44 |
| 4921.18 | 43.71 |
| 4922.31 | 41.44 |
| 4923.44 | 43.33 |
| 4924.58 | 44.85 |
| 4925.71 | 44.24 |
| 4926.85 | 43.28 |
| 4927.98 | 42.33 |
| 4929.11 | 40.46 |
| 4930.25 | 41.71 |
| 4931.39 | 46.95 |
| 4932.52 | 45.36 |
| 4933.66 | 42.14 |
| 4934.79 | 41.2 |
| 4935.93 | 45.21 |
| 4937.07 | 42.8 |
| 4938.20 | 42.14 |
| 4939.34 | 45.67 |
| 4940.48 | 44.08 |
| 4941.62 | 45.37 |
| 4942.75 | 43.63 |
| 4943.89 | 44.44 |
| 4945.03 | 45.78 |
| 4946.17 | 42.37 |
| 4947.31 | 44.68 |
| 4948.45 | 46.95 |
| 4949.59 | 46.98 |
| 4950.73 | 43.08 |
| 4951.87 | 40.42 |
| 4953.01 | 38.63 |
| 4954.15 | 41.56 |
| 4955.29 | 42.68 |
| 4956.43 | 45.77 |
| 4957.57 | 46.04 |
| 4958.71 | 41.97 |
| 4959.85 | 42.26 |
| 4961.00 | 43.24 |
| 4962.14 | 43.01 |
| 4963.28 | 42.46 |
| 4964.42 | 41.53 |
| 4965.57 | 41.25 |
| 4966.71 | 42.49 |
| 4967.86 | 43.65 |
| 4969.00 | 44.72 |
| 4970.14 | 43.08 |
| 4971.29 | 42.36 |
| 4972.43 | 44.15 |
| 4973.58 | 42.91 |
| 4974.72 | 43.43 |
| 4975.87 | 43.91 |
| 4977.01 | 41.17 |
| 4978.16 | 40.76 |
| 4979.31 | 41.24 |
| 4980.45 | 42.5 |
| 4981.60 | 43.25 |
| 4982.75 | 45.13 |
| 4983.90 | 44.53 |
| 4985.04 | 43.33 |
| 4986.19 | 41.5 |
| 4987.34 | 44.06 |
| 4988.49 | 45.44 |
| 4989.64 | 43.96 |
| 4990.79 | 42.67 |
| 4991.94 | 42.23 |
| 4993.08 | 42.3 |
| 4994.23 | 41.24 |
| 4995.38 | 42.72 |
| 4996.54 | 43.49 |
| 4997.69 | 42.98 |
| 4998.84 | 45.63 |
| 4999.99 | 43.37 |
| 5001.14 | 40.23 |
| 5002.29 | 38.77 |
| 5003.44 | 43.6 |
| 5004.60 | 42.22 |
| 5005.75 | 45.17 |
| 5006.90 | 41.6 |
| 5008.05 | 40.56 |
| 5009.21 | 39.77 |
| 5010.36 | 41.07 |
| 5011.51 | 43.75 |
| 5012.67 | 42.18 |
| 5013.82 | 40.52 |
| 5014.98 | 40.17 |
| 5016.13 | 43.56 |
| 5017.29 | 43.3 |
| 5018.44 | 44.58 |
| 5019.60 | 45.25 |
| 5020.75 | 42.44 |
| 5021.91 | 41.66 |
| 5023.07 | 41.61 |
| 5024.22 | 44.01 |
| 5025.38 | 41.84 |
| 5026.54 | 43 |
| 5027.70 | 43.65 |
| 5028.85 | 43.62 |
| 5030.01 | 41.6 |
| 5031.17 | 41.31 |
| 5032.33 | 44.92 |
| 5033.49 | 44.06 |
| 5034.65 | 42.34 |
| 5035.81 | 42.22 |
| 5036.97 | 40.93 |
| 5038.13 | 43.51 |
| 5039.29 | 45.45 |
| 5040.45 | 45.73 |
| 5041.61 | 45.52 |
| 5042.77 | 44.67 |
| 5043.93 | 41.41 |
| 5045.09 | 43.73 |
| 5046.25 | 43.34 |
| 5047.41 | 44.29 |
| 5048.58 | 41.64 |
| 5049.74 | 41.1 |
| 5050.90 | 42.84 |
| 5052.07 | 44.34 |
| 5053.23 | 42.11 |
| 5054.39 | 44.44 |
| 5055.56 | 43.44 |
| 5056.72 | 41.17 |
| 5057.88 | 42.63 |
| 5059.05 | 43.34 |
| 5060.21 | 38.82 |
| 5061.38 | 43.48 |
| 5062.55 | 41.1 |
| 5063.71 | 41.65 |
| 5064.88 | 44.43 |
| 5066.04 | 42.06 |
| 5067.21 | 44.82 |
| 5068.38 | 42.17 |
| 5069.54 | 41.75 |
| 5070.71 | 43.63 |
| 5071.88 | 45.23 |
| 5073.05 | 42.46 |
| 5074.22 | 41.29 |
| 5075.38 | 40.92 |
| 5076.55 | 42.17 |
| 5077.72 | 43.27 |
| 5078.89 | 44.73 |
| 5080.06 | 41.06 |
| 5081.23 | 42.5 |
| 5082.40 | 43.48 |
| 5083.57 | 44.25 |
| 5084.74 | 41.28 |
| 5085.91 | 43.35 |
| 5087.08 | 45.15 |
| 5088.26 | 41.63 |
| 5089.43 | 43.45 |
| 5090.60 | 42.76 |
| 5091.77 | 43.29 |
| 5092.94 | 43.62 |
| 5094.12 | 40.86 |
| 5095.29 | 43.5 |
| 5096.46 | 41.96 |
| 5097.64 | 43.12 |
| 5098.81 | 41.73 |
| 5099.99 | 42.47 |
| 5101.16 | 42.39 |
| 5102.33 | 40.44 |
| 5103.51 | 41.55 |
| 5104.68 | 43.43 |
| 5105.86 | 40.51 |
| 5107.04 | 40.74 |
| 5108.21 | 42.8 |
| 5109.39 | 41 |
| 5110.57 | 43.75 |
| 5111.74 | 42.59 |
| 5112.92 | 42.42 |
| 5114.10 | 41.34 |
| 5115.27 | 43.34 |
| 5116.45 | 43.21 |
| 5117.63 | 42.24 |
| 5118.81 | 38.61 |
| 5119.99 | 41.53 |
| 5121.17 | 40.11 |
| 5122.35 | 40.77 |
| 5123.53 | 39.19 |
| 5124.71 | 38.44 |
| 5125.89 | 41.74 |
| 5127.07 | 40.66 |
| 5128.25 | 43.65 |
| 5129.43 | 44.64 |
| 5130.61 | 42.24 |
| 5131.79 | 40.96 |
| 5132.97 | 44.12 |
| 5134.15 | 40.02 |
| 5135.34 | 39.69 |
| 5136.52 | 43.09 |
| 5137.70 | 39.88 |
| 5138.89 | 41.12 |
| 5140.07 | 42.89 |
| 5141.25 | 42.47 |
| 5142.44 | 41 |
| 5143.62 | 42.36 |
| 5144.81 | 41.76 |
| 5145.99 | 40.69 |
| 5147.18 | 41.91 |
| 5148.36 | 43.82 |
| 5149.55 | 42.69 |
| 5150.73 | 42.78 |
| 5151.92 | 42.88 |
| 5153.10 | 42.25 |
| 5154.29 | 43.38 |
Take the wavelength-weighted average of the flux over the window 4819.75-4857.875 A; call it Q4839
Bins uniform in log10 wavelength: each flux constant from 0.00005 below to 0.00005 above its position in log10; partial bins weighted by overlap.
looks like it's 41.6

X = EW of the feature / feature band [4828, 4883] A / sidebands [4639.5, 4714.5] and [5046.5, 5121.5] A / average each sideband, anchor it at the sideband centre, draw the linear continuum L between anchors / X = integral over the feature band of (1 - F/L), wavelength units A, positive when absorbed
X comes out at 4.03 A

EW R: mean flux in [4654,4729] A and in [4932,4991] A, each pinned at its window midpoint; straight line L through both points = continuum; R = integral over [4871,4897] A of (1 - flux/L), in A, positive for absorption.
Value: 0.3 A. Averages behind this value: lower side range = 46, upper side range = 43.3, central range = 43.6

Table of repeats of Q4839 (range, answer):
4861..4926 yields 43.1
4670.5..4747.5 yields 45.9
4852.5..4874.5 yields 37.7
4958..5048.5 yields 42.9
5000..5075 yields 42.7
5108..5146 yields 41.6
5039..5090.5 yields 43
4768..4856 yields 43.9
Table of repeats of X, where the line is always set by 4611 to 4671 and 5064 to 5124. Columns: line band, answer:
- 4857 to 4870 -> 1.87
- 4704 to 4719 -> -0.38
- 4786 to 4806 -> 0.06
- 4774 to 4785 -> -0.14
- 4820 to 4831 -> 0.07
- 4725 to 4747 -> -0.01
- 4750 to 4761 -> 0.19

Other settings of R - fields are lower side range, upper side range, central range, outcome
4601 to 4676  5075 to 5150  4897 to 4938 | 0.5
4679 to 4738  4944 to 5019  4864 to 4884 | 0.5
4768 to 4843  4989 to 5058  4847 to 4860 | 2.8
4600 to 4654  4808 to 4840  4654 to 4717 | -0.1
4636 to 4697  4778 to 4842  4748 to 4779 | -0.1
